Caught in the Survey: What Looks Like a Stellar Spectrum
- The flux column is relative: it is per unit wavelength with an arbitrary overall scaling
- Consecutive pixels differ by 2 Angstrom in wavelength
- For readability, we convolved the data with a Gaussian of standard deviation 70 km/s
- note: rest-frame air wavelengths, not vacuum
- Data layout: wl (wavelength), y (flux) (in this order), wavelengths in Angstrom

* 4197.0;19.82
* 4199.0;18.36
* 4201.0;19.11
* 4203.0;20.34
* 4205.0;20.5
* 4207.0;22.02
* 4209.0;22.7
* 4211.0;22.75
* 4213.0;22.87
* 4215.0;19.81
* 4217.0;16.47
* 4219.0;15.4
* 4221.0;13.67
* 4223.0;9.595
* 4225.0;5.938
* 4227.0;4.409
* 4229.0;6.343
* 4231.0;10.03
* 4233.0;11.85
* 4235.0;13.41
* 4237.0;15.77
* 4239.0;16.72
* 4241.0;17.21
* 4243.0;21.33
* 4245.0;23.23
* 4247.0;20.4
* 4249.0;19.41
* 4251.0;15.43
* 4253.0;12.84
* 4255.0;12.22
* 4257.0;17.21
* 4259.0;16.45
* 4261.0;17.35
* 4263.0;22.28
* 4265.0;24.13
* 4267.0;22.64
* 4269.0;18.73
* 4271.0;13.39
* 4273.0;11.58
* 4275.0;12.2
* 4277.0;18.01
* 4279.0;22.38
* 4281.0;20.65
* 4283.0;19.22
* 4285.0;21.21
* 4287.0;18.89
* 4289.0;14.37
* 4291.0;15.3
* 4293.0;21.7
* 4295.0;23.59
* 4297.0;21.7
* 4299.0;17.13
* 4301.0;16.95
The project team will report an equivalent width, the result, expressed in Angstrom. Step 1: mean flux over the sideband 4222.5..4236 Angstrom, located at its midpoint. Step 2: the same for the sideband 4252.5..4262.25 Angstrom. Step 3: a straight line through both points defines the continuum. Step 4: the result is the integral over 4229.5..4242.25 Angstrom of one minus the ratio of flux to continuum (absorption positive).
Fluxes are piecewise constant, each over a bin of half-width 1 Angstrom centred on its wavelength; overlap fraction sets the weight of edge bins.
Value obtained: -4.3 Angstrom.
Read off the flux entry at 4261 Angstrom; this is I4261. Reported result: 17.35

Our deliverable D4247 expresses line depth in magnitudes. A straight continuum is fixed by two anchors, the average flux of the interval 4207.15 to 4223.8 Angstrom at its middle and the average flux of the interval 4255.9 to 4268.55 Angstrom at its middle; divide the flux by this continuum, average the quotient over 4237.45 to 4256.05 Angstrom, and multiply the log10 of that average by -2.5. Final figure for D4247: 0.10 mag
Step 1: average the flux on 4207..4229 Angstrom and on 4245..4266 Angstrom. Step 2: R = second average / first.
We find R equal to 1.2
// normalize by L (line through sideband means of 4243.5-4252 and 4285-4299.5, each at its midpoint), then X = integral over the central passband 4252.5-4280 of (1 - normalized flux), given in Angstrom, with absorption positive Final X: 3.1 Angstrom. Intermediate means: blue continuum 19.7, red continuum 19.2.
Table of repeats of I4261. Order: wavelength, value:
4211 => 22.75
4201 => 19.11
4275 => 12.2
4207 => 22.02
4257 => 17.21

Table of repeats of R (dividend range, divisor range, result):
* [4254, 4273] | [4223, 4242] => 1.60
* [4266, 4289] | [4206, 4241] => 1.21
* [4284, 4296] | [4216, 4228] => 1.76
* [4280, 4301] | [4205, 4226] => 1.11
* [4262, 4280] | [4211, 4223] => 1.06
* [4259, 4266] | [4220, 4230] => 2.57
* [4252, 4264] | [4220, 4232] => 1.97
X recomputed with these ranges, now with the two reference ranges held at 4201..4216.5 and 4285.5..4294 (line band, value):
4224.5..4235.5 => 6.4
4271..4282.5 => 1.0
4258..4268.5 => -0.9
